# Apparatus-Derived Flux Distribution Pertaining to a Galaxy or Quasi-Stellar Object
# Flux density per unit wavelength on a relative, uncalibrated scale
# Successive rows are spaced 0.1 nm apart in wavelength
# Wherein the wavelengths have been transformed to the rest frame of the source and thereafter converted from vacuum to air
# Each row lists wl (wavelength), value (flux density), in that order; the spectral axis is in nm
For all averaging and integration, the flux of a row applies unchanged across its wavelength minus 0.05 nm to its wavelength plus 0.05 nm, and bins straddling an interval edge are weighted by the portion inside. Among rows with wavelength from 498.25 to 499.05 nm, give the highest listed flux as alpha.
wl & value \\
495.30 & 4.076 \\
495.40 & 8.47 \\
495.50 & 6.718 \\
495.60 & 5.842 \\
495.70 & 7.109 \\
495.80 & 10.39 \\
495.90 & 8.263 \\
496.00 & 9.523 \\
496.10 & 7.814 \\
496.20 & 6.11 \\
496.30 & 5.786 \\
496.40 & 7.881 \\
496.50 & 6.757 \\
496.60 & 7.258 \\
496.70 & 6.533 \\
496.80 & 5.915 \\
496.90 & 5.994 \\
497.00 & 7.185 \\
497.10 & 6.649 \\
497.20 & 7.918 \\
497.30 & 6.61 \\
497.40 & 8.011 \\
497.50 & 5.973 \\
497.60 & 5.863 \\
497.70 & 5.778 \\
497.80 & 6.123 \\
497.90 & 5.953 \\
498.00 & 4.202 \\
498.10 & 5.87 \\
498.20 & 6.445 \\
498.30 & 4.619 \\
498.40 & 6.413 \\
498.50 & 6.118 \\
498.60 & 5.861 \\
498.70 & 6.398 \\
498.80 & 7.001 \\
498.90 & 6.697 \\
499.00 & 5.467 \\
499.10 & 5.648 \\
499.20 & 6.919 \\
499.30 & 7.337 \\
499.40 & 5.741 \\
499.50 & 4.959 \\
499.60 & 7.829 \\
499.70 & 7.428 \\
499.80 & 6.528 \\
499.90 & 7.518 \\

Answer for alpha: 7.001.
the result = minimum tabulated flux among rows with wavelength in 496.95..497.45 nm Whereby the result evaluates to 6.61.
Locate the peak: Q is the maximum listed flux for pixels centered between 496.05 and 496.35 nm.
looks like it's 7.814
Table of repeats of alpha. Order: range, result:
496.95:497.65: 8.011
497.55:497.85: 6.123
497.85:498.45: 6.445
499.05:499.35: 7.337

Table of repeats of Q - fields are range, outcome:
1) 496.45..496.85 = 7.258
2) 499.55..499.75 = 7.829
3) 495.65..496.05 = 10.39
